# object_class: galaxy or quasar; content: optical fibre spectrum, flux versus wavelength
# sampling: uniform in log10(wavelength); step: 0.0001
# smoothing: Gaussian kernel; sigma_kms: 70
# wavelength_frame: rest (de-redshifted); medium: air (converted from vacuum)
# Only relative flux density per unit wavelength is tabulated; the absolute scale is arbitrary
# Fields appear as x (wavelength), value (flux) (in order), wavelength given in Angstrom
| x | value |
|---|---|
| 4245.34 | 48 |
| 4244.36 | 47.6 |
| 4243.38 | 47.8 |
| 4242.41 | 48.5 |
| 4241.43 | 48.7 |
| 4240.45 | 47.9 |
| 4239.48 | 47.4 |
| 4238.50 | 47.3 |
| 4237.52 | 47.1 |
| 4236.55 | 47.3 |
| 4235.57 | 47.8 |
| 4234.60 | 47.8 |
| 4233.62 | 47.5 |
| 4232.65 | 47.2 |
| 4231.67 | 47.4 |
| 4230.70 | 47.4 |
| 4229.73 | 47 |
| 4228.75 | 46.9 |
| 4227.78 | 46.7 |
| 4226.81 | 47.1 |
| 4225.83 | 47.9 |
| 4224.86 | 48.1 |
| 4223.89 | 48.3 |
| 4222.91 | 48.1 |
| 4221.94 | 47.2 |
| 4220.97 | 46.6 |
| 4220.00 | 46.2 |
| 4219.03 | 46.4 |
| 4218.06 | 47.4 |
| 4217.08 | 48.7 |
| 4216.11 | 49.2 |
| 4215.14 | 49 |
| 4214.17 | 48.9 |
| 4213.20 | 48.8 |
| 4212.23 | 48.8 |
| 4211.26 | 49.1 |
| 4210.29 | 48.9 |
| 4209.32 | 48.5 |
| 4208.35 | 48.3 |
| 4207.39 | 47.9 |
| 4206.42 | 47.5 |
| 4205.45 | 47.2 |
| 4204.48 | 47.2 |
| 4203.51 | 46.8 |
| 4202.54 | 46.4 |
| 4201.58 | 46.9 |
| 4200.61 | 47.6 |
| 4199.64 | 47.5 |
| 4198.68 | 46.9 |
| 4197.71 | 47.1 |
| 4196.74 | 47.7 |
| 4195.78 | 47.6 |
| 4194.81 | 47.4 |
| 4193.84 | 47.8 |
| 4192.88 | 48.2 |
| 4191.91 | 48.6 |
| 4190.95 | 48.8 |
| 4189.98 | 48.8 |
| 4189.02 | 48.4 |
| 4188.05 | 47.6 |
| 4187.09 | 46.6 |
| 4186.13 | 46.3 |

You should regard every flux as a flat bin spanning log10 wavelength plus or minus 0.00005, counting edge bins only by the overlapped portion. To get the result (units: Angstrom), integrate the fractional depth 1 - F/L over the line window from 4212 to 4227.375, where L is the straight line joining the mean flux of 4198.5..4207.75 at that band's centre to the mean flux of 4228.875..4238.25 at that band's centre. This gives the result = -0.20 Angstrom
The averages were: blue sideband 47.2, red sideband 47.4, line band 47.9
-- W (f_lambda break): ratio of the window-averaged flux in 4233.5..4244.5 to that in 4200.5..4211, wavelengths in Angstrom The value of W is 1.00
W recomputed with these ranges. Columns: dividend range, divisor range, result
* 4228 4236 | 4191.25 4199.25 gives 0.99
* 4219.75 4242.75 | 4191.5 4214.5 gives 0.99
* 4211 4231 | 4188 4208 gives 1.00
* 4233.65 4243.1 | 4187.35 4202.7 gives 1.00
